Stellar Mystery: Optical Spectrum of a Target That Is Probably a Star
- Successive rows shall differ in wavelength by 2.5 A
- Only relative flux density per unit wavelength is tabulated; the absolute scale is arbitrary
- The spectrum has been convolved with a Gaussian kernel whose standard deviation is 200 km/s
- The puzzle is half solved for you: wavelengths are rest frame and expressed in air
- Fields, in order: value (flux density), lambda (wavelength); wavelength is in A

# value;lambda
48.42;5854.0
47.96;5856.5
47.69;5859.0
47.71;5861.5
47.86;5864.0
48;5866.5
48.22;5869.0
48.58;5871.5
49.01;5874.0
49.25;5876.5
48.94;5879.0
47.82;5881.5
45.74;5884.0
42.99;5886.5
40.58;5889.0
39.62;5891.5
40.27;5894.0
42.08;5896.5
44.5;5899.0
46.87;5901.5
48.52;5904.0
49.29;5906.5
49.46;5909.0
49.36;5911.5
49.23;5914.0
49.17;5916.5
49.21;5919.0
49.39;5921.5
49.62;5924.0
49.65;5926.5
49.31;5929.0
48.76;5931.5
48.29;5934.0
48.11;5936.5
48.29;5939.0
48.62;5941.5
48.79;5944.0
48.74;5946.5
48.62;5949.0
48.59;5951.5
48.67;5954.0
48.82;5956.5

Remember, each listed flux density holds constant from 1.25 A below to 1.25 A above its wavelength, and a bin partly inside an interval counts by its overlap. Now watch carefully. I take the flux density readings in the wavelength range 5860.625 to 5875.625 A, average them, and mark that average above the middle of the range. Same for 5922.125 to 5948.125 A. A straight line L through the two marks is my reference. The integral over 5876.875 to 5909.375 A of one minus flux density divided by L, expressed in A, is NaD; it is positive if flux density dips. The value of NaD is 2.25 A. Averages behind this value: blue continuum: 48.3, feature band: 45.1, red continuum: 48.8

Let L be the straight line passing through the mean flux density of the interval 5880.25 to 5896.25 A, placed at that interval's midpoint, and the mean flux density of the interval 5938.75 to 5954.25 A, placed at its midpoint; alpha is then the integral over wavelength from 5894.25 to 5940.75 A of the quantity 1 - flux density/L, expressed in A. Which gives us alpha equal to -2.4 A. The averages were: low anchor 42.8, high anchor 48.6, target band 48.1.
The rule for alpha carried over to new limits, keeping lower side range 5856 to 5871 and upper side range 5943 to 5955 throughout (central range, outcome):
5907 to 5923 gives -0.3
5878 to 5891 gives 0.9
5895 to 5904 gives 0.6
